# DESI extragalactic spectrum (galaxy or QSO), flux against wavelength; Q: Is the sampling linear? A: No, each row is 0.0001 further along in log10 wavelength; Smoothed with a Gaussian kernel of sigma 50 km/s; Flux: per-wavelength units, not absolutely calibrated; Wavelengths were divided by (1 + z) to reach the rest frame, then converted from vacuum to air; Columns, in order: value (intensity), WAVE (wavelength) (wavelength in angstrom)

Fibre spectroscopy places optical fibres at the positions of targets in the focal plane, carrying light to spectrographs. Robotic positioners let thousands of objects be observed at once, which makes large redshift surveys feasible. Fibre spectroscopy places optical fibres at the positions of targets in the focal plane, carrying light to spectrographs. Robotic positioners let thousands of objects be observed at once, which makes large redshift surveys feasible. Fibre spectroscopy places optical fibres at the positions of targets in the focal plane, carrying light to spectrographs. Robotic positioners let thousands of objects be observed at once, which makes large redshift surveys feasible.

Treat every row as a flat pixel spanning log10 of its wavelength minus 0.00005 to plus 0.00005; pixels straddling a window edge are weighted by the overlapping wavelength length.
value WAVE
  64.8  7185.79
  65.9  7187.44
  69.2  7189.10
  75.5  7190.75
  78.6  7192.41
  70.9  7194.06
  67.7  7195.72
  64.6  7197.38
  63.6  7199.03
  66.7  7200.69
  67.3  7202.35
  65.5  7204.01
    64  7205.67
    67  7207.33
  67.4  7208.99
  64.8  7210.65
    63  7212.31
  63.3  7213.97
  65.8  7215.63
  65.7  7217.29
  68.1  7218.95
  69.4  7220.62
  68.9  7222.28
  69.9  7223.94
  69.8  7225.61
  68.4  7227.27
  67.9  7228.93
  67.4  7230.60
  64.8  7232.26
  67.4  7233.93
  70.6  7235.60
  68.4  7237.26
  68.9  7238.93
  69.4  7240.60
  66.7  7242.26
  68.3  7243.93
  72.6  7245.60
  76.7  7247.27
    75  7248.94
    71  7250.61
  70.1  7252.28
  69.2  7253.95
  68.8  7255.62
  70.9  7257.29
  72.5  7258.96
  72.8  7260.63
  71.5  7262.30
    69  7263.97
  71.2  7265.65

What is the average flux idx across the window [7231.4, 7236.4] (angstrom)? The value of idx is 67.5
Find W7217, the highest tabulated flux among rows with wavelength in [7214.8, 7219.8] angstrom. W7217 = 68.1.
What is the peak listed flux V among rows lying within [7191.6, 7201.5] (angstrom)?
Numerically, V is 78.6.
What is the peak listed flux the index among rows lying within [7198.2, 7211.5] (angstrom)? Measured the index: 67.4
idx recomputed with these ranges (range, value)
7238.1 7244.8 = 68.4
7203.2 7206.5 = 64.7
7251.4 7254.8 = 69.7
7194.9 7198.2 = 66.1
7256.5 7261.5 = 72.1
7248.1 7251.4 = 73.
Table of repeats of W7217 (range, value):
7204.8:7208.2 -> 67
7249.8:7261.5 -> 72.8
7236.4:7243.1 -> 69.4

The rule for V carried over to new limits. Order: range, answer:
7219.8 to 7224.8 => 69.9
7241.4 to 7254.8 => 76.7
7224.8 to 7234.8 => 69.8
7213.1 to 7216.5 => 65.8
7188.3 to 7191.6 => 75.5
